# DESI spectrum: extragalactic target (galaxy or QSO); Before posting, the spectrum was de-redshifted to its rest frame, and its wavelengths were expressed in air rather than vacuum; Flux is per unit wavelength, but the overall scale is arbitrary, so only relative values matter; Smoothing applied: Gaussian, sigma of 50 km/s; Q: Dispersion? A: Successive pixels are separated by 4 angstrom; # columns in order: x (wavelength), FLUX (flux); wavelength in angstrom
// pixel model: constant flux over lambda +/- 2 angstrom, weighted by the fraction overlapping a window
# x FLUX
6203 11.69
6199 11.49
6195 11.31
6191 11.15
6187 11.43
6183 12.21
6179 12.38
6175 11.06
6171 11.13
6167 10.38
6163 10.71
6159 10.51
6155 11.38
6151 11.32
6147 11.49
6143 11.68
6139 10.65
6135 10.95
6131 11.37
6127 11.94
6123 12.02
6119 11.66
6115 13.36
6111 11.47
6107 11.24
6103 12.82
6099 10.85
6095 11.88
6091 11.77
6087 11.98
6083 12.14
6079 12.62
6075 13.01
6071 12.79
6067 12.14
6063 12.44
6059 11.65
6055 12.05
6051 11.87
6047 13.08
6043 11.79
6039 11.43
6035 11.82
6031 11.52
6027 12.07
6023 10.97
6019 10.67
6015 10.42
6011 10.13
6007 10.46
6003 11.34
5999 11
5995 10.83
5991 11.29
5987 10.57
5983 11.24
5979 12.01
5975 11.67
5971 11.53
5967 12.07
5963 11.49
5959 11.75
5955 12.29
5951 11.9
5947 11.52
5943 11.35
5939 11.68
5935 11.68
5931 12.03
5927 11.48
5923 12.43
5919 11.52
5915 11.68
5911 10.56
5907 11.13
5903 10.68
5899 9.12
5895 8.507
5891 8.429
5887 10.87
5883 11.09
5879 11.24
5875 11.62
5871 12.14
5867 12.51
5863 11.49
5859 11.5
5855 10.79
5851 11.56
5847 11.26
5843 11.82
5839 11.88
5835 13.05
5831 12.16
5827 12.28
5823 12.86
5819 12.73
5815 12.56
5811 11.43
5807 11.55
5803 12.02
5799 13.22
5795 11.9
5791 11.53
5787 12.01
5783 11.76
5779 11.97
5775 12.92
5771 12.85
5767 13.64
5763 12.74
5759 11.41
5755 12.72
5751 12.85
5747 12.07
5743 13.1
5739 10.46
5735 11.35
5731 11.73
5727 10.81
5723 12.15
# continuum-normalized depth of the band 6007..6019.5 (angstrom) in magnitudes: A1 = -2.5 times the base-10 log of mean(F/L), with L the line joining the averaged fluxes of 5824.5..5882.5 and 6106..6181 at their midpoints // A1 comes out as 0.12 mag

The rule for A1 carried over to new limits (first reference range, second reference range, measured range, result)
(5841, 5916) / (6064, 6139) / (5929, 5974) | -0.04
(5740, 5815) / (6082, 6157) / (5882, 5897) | 0.25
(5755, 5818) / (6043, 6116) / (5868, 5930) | 0.13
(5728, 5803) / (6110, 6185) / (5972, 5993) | 0.04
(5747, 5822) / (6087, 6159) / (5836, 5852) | 0.04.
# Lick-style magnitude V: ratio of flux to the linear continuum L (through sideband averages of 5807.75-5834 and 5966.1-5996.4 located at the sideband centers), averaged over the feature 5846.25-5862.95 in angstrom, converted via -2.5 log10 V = 0.08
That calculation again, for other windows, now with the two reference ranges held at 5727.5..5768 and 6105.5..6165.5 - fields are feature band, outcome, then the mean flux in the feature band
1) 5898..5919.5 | 0.10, 10.8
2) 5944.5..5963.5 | 0.00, 11.8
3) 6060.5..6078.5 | -0.09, 12.6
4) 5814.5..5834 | -0.05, 12.5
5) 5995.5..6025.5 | 0.09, 10.7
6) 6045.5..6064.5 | -0.06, 12.2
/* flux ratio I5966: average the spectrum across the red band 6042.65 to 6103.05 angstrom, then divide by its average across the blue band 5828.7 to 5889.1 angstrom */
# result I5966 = 1.04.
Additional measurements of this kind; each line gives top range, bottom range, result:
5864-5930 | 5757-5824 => 0.89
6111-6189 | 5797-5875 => 0.95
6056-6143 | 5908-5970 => 1.02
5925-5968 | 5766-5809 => 0.96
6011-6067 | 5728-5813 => 0.96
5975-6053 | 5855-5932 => 1.02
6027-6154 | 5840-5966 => 1.06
